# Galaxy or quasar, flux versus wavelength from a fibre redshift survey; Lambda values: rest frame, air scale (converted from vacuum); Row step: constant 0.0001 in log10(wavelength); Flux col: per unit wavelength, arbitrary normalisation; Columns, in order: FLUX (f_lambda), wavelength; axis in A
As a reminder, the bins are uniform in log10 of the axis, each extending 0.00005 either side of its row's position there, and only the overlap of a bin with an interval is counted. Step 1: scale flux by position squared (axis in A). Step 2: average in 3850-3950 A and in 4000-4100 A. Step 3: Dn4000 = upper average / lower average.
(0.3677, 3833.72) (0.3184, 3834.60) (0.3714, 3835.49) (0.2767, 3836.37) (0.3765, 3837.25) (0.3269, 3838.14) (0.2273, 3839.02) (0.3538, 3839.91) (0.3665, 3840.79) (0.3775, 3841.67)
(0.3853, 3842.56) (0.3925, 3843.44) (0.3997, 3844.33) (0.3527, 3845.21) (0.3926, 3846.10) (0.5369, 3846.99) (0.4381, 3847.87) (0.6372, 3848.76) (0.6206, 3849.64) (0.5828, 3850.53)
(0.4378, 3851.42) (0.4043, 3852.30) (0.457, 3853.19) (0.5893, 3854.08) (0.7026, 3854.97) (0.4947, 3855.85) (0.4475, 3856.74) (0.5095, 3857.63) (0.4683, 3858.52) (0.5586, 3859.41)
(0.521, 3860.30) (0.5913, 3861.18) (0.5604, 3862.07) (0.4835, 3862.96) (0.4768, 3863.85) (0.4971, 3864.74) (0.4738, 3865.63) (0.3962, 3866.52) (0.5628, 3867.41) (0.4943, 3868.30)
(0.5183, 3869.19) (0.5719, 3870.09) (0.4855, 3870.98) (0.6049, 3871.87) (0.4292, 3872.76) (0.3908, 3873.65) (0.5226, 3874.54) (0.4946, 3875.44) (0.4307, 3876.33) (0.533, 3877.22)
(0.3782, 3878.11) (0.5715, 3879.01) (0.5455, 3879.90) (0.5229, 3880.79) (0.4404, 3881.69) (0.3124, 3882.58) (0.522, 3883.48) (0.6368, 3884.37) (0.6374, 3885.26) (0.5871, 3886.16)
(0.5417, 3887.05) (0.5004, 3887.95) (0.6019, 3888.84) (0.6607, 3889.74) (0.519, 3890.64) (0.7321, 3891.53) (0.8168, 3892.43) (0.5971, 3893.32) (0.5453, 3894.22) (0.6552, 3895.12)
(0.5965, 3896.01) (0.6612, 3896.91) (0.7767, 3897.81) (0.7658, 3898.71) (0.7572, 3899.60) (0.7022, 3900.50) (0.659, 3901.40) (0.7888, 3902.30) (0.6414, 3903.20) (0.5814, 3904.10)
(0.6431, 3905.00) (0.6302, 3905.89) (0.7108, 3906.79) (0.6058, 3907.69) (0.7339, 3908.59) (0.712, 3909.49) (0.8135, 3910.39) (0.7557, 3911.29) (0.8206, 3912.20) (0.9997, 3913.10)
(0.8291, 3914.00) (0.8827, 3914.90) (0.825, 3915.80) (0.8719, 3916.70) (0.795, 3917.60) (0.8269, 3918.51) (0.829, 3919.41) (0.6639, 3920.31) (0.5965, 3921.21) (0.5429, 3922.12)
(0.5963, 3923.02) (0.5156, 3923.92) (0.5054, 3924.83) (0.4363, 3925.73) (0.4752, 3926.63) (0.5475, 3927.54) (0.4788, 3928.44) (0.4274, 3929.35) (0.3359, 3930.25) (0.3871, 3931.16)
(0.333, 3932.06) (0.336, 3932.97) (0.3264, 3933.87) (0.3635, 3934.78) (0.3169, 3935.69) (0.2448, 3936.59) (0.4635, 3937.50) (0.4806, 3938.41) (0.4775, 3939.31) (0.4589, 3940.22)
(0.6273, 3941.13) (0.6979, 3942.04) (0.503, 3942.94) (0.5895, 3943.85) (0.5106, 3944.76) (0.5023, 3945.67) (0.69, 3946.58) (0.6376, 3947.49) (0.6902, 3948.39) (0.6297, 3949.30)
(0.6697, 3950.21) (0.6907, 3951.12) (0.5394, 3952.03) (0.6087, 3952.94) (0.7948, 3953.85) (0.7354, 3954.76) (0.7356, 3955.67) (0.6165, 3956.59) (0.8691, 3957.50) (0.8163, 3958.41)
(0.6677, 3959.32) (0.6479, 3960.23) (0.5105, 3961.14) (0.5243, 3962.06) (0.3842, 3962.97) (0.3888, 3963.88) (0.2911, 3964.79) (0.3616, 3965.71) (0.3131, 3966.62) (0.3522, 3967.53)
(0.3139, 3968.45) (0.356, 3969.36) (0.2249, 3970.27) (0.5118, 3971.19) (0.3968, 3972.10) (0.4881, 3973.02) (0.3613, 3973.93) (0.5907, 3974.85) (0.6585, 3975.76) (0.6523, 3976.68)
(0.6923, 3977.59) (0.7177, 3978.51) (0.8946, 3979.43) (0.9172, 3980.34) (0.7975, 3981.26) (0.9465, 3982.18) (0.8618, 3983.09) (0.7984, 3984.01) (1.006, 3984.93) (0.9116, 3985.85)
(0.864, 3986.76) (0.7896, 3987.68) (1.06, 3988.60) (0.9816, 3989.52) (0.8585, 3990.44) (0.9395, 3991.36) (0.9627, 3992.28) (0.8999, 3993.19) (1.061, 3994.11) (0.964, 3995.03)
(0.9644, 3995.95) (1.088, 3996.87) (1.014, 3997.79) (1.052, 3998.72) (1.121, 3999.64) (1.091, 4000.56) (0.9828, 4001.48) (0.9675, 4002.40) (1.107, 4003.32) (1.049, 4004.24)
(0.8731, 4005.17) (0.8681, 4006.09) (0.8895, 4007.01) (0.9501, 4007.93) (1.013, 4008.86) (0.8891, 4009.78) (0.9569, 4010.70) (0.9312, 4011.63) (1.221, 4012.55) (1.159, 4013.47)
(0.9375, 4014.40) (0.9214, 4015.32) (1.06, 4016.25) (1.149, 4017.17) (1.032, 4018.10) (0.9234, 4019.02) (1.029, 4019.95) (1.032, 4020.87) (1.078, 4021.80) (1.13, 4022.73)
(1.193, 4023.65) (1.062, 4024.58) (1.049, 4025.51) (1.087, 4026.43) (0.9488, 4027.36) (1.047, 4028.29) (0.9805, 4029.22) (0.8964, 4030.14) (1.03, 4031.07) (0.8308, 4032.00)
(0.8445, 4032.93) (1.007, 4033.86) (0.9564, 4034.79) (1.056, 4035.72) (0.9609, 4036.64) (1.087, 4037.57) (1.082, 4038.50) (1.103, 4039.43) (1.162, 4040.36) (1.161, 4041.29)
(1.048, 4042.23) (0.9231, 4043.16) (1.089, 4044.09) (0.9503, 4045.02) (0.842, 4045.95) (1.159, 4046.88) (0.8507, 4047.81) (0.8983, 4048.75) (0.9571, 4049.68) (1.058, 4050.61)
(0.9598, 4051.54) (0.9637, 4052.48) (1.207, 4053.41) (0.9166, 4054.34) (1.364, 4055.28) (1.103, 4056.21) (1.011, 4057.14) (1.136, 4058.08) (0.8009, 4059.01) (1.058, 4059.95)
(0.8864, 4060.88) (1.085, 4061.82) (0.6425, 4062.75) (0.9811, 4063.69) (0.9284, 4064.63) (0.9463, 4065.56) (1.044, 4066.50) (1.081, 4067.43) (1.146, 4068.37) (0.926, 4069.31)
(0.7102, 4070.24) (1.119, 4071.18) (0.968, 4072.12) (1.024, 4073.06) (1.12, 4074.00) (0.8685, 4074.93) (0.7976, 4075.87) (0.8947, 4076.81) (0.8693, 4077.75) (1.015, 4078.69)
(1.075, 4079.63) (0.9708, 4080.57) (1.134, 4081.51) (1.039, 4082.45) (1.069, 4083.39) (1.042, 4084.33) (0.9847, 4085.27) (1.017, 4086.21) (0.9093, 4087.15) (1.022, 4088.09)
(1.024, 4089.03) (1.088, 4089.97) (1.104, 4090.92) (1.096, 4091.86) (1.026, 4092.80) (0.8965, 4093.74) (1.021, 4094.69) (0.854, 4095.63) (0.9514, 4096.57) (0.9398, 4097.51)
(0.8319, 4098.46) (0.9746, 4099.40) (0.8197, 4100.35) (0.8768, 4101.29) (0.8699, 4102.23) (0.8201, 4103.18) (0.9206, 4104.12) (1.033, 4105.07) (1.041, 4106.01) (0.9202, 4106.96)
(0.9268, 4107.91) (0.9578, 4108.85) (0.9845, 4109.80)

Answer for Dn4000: 1.9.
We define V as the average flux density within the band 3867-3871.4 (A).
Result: 0.526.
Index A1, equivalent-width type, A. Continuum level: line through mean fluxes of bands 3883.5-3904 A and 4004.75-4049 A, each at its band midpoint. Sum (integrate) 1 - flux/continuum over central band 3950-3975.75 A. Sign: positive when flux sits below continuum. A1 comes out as 9.4 A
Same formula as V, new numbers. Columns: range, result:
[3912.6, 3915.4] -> 0.902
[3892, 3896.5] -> 0.642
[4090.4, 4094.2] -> 1.03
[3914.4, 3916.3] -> 0.856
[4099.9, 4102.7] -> 0.858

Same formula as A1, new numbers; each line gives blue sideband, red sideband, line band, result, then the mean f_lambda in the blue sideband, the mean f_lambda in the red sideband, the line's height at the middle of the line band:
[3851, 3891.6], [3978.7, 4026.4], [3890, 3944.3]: 4.4 A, 0.516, 0.986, 0.68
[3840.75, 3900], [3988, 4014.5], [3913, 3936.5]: 4.9 A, 0.531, 0.995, 0.723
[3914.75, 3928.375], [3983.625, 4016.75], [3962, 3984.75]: 8.2 A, 0.651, 0.979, 0.867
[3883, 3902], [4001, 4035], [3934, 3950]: 5.4 A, 0.642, 1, 0.784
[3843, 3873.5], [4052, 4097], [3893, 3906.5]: -1.6 A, 0.502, 0.999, 0.597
